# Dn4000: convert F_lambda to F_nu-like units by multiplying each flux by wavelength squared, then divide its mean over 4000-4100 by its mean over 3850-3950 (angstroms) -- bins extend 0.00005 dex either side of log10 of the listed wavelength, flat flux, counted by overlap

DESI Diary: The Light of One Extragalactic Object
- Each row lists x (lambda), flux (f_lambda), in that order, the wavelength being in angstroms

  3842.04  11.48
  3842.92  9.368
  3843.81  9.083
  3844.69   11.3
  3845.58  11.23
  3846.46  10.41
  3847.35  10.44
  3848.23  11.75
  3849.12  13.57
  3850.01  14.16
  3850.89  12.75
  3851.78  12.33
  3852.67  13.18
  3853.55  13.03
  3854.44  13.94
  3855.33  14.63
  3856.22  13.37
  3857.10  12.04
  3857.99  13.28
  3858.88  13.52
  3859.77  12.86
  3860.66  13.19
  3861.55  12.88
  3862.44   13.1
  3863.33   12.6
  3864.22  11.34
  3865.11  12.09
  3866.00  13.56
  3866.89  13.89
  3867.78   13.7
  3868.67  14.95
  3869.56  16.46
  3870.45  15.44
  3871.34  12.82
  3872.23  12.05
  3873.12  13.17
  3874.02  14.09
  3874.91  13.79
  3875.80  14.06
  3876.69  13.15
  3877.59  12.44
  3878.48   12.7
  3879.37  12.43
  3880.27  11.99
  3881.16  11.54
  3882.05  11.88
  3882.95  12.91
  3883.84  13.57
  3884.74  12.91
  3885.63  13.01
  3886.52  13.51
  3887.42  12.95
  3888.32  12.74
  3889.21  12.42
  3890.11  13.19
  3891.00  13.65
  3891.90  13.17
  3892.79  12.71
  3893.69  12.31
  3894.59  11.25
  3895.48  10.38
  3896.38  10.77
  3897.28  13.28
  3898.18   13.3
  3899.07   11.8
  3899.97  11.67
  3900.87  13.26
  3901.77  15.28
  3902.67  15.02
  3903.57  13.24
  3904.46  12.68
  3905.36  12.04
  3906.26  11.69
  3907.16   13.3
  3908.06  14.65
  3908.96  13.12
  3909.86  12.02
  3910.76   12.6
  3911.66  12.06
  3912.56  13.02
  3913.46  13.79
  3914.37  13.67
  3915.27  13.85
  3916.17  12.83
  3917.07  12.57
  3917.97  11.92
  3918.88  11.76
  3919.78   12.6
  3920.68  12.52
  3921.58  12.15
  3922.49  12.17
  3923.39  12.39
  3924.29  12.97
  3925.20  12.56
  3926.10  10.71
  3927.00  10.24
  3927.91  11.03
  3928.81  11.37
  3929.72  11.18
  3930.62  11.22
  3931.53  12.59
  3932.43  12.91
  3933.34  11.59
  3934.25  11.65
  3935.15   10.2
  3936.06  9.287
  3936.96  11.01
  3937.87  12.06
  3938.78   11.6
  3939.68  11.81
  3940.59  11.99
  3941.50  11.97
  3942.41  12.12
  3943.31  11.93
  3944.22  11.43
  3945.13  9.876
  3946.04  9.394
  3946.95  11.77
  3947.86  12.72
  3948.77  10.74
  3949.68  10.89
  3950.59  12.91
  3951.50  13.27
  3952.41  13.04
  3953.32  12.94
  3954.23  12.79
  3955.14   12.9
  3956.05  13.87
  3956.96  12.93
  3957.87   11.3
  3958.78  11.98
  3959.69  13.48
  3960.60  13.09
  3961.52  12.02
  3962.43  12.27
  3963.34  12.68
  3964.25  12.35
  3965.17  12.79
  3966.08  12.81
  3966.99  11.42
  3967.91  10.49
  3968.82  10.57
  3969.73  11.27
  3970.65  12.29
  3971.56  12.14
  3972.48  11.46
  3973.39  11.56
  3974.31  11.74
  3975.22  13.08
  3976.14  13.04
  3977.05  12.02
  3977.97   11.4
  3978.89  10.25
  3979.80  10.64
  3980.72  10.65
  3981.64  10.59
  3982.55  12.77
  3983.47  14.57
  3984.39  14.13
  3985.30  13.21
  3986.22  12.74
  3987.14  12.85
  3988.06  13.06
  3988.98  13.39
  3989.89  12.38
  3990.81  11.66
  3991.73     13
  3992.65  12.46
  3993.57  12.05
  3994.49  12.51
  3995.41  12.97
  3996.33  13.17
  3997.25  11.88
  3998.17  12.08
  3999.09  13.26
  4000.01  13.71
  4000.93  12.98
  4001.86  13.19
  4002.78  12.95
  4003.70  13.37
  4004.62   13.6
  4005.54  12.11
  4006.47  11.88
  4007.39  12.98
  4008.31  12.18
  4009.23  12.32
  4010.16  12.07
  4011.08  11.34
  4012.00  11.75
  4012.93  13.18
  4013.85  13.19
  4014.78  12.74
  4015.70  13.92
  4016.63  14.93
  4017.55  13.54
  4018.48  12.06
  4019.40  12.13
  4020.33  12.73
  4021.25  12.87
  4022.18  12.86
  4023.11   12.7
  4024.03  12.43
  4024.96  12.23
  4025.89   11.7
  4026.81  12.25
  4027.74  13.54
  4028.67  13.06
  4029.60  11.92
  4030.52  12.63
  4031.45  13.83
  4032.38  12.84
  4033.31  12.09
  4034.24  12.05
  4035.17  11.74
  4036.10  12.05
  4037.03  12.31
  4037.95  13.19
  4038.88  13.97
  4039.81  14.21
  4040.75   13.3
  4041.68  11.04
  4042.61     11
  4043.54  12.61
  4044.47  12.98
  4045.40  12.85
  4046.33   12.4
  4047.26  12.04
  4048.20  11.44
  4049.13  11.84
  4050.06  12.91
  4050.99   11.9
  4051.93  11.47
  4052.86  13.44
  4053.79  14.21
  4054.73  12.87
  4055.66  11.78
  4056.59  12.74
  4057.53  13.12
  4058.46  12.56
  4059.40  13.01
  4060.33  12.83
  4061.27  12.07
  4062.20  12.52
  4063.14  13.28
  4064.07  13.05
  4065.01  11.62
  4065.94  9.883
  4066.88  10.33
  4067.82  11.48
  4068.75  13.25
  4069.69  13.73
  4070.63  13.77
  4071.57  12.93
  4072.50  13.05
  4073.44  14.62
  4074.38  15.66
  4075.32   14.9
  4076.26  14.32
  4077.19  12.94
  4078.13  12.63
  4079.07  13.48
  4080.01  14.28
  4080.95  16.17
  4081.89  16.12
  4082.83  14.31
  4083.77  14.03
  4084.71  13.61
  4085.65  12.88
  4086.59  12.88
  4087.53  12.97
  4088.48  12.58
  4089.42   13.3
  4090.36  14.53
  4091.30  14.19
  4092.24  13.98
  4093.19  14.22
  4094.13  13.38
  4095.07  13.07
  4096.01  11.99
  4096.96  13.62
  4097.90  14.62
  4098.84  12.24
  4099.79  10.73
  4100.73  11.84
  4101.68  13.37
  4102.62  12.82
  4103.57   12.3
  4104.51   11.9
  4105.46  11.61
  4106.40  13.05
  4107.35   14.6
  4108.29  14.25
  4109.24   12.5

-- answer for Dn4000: 1.11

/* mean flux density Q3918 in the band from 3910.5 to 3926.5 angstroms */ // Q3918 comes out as 12.6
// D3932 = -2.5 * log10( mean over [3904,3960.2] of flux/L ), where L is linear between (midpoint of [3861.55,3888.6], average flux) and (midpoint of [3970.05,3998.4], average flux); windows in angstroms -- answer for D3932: 0.05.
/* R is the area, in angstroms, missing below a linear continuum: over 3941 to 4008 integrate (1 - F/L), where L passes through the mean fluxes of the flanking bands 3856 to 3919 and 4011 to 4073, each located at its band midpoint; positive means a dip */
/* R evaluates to 2.4 angstroms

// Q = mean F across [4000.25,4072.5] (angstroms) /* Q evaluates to 12.6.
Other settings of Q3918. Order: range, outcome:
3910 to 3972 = 12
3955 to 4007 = 12.4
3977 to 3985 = 11.9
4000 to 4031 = 12.7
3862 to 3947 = 12.5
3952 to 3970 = 12.4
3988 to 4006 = 12.8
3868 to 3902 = 13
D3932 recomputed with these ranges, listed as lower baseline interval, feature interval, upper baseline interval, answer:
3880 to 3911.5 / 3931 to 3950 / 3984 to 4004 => 0.12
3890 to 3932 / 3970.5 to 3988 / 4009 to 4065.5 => 0.03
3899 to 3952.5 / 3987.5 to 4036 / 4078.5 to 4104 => 0.01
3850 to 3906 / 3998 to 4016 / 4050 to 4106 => 0.03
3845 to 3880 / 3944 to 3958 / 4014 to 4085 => 0.08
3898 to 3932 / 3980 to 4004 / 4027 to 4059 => -0.01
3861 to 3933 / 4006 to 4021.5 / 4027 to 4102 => 0.02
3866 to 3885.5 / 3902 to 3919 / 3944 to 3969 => -0.01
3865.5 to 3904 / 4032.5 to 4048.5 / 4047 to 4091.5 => 0.06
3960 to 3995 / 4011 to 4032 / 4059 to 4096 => -0.01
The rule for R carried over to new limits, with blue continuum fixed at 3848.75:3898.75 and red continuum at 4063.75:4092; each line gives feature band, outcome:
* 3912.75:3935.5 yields 1.8 angstroms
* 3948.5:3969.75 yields 1.4 angstroms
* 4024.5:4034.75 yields 0.6 angstroms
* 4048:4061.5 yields 0.8 angstroms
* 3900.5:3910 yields -0.2 angstroms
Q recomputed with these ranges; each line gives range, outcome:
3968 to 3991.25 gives 12.1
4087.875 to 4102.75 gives 13.2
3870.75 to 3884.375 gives 12.9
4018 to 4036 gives 12.5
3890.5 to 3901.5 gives 12.4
